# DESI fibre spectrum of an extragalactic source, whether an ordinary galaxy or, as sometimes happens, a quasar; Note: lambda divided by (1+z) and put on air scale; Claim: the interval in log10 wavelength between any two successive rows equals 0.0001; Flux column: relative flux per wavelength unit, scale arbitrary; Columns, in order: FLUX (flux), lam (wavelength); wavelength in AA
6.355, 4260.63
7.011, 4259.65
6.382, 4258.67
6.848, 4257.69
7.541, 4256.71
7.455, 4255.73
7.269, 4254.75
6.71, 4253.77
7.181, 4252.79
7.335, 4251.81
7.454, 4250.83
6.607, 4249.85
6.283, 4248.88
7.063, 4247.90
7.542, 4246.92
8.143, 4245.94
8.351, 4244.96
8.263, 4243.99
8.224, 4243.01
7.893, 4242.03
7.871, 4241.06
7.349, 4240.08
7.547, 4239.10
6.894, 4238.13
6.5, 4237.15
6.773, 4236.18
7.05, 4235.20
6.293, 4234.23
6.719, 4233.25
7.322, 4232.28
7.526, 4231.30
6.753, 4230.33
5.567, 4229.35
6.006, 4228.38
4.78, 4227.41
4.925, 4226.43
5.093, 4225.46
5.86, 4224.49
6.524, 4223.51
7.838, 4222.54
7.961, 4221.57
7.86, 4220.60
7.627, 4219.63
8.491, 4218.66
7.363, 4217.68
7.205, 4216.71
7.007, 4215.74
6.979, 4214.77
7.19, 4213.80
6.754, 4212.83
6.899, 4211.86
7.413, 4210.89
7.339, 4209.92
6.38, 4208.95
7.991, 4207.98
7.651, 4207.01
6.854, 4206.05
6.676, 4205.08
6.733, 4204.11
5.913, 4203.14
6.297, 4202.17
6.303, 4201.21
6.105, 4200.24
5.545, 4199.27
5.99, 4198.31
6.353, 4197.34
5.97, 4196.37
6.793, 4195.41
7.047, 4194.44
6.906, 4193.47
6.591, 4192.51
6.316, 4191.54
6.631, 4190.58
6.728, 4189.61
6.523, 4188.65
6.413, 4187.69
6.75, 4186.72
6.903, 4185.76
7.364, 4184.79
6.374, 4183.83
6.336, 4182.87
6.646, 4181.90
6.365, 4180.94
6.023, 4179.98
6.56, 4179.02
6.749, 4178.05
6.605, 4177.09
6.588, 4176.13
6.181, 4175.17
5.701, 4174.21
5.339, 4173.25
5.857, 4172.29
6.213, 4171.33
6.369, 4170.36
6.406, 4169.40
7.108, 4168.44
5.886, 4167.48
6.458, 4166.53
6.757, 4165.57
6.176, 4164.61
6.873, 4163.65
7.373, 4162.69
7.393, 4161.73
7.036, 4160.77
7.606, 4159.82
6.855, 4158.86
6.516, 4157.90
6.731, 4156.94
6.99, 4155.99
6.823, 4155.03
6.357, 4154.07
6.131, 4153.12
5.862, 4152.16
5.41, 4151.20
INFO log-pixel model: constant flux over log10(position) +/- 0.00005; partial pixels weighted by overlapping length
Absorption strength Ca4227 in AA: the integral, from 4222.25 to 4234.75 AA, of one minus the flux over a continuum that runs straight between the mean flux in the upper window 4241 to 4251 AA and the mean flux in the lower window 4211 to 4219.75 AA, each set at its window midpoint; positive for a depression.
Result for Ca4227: 2.0 AA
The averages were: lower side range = 7.27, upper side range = 7.61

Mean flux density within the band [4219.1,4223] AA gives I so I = 7.84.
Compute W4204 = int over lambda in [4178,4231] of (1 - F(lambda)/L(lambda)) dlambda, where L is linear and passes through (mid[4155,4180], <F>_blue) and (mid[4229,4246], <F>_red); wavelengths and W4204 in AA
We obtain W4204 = 2.11 AA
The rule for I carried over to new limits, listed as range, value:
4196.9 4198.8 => 6.17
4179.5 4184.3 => 6.35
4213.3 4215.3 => 7.08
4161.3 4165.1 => 6.94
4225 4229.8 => 5.28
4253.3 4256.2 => 7.14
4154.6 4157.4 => 6.86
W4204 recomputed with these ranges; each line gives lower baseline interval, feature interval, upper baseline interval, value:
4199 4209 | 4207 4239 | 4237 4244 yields 1.1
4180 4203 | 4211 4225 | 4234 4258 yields -0.8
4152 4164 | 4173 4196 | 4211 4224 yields 1.8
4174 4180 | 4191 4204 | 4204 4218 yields 0.9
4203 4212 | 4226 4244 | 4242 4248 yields 2.1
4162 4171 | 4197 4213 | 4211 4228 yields 0.3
